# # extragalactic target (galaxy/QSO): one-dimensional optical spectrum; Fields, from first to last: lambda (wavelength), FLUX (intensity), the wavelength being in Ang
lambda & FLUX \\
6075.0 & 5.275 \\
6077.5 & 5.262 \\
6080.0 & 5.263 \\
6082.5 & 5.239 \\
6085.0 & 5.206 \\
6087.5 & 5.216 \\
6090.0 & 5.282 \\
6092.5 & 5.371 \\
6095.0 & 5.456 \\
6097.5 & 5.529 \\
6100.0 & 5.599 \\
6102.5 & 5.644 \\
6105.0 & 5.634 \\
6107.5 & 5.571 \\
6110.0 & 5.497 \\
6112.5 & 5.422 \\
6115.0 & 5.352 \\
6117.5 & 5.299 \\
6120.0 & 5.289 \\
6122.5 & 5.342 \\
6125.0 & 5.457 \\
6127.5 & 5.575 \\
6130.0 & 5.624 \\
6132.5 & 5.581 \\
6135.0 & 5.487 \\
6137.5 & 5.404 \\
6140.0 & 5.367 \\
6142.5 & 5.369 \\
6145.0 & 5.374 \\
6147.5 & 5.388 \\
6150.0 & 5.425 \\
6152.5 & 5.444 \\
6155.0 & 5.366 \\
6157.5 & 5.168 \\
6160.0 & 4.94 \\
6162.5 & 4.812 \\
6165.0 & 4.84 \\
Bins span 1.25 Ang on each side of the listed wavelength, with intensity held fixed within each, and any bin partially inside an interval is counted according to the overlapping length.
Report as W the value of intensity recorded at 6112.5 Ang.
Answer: 5.422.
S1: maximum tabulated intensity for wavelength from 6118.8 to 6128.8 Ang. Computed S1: 5.575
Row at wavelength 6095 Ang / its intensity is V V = 5.456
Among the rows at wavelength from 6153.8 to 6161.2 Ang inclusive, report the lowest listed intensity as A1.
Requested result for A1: 4.94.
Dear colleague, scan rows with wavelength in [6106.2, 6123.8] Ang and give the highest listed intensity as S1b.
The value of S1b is 5.571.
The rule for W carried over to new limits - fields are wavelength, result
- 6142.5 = 5.369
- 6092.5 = 5.371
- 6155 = 5.366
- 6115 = 5.352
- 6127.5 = 5.575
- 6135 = 5.487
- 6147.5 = 5.388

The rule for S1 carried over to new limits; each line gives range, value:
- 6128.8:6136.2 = 5.624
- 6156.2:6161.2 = 5.168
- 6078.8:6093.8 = 5.371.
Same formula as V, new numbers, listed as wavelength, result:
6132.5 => 5.581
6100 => 5.599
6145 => 5.374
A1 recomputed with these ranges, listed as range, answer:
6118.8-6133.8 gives 5.289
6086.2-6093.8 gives 5.216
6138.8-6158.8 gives 5.168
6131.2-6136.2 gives 5.487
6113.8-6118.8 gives 5.299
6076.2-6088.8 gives 5.206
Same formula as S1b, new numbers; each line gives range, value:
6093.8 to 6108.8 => 5.644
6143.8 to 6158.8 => 5.444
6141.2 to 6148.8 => 5.388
